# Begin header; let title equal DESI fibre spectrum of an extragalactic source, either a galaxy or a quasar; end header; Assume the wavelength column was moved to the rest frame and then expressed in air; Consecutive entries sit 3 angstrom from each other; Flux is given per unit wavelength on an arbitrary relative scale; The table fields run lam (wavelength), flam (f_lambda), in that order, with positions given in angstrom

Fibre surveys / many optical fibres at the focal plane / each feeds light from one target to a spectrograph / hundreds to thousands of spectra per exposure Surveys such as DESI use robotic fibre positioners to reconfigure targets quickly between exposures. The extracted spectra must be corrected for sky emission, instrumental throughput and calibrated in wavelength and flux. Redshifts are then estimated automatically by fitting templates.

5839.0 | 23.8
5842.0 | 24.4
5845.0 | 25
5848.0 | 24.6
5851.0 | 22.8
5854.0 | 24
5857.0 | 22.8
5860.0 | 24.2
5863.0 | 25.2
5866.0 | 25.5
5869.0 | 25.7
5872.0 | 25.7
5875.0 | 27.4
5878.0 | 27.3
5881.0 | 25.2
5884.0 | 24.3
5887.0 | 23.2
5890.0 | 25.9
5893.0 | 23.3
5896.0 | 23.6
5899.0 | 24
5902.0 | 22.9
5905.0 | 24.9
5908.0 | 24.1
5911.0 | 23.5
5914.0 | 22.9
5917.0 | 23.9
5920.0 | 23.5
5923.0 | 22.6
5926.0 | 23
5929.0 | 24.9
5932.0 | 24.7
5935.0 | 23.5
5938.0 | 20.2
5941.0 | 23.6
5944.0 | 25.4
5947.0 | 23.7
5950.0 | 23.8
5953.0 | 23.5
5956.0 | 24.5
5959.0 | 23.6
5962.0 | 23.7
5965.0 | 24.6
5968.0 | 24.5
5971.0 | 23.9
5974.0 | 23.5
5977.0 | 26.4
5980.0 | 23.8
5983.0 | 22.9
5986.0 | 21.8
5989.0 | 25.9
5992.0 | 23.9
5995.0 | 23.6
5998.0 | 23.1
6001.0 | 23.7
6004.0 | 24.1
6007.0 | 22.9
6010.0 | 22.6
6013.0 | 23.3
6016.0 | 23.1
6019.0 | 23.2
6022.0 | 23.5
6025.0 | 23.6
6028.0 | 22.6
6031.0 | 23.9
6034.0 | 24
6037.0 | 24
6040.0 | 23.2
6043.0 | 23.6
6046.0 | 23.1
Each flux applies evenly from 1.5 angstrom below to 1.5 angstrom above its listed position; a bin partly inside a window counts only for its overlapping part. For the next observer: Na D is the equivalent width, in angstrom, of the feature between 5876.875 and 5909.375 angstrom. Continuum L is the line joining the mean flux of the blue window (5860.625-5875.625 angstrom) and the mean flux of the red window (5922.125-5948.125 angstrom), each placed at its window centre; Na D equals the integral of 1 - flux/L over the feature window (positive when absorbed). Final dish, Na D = 0.7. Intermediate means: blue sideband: 25.7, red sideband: 23.5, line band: 24.4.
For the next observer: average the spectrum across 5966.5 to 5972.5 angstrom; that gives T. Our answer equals 24.2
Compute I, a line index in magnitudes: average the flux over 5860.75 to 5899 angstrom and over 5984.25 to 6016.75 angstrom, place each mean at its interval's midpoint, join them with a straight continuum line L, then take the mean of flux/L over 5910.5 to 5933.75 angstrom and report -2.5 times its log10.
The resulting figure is 0.04 mag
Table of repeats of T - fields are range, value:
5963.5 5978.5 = 24.6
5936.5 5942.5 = 21.9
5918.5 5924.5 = 23.1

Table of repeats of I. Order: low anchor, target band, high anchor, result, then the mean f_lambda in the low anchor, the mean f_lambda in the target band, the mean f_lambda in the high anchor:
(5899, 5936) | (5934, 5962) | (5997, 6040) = 0.00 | 23.7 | 23.5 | 23.4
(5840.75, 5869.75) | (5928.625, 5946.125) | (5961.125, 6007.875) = 0.02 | 24.4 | 23.6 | 23.9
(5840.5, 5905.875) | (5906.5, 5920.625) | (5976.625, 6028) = 0.03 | 24.6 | 23.6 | 23.5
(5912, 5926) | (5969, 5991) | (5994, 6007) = -0.03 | 23.2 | 24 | 23.5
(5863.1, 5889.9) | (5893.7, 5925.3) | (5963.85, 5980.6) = 0.07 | 25.5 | 23.6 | 24.5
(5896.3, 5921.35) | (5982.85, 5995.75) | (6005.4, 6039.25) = -0.01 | 23.7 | 23.7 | 23.3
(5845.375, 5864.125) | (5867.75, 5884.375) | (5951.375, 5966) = -0.09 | 24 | 26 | 24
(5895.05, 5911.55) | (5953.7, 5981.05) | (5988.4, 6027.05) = -0.03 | 23.9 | 24.3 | 23.5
